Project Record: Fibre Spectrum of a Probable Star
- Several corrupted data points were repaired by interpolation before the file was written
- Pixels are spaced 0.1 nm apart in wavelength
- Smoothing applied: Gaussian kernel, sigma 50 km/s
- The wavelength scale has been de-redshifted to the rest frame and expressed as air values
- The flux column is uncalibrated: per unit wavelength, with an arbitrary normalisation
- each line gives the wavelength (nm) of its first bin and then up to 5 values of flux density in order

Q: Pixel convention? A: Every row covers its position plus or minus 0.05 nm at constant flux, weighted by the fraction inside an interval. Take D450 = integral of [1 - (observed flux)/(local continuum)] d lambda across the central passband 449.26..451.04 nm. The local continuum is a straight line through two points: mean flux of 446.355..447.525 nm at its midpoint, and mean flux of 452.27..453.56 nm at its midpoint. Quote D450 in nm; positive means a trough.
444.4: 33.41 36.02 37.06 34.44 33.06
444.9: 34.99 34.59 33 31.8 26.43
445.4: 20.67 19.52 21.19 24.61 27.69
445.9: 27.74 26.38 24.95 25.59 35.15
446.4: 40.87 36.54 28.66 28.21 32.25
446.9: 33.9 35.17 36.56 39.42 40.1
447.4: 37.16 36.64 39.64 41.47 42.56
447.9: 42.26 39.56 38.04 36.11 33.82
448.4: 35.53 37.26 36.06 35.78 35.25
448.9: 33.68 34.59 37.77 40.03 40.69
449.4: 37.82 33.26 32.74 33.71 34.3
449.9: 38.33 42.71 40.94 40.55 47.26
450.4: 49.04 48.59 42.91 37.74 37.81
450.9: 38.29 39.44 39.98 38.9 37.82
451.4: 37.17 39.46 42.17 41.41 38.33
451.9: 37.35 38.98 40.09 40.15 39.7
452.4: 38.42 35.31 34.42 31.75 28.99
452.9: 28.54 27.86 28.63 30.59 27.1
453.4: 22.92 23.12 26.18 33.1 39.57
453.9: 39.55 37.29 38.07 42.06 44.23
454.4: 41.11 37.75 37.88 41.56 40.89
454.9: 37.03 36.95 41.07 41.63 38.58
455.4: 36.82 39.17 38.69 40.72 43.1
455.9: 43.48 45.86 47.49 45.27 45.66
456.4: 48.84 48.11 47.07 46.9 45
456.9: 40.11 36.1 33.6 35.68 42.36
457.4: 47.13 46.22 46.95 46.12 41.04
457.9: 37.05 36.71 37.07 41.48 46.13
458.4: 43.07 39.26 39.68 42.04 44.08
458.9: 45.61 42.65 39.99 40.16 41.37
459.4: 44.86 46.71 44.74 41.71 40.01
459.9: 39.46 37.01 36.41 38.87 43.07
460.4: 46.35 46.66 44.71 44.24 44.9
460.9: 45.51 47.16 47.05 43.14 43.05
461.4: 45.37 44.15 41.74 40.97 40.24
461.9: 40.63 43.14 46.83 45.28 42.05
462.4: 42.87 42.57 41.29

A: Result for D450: -0.39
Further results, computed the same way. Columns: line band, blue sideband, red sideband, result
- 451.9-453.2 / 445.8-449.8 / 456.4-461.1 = 0.14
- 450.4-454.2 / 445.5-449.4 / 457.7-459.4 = 0.13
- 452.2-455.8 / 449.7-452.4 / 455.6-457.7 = 0.54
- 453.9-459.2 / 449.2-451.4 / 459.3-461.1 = 0.02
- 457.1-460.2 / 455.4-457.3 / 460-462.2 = 0.10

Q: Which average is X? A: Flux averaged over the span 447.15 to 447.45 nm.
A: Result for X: 38.9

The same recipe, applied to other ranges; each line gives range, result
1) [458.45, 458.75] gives 40.3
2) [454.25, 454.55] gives 41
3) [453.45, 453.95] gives 32.3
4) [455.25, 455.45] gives 37.7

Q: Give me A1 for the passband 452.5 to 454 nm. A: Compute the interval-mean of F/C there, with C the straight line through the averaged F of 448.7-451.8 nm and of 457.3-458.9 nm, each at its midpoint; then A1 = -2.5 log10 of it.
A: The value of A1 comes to 0.301 mag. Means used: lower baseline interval 39.1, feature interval 30.6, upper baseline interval 42.4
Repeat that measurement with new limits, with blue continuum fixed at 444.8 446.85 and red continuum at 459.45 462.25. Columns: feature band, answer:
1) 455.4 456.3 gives -0.114 mag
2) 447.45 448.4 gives -0.238 mag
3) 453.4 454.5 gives 0.027 mag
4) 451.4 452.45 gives -0.136 mag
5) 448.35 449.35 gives -0.149 mag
